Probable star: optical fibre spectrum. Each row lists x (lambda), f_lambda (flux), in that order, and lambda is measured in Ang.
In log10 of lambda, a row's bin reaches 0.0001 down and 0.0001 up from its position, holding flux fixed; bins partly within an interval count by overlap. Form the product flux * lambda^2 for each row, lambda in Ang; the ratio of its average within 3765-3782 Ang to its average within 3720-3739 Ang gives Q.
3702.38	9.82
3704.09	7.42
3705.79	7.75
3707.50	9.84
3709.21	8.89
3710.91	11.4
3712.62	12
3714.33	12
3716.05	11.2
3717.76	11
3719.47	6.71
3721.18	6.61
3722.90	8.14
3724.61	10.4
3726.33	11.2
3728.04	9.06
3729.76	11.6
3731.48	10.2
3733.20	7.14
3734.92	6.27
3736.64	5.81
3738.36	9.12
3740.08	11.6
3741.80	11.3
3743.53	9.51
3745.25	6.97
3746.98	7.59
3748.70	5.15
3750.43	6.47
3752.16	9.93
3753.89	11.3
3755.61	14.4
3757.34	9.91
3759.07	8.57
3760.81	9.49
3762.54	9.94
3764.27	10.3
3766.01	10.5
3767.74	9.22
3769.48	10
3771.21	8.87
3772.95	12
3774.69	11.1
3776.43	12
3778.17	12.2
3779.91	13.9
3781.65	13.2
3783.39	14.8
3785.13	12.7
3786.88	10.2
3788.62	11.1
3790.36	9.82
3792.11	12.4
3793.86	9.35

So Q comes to 1.3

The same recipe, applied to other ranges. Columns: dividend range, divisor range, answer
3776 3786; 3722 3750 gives 1.54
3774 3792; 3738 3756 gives 1.33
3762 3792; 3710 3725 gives 1.18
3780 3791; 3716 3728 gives 1.37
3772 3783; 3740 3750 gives 1.52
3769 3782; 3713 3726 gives 1.25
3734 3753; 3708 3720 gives 0.79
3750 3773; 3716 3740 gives 1.15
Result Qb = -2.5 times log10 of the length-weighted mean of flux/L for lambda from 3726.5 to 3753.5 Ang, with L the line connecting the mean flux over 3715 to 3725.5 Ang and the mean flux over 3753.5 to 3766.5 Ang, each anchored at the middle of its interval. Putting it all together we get 0.134 mag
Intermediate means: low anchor 9.06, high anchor 10.5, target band 8.63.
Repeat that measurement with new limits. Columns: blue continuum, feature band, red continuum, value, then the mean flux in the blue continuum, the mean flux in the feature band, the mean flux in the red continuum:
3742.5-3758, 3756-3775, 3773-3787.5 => 0.07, 9.04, 10.1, 12.5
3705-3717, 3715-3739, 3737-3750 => 0.07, 10.5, 8.91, 8.56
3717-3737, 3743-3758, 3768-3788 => 0.13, 8.74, 9.01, 11.8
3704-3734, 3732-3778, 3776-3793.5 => 0.17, 9.65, 9.45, 12.2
